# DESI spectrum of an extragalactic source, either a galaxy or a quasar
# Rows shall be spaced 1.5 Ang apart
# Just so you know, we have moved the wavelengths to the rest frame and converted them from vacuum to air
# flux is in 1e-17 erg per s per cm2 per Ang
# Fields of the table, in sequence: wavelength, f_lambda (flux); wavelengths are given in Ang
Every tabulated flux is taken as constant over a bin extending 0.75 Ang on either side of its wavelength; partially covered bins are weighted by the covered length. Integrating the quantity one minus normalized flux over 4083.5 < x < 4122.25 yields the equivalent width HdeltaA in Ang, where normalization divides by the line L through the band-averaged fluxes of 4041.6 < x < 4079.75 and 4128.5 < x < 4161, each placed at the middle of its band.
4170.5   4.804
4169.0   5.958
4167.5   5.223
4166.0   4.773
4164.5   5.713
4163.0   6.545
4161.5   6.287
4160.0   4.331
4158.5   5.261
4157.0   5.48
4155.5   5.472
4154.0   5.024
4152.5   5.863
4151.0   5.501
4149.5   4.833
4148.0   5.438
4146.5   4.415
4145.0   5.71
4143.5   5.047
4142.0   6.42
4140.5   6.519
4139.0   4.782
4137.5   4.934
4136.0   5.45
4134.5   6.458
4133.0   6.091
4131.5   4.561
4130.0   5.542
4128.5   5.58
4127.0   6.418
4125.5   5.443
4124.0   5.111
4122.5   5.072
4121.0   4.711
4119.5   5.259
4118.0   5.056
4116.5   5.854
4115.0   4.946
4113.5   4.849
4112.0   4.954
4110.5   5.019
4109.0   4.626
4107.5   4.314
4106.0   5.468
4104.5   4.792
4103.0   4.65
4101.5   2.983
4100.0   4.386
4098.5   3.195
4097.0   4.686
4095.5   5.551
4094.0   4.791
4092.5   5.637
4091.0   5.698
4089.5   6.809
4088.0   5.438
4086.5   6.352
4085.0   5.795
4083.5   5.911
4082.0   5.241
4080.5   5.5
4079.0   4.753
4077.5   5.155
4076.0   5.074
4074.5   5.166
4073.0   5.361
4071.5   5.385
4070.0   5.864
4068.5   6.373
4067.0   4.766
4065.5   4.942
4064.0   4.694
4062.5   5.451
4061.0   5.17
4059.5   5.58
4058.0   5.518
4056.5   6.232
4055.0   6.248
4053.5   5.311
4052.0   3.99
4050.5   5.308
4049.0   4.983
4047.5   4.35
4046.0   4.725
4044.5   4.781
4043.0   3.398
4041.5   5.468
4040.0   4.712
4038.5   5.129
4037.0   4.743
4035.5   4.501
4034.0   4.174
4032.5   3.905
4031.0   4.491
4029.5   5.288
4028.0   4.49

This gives 1.6 Ang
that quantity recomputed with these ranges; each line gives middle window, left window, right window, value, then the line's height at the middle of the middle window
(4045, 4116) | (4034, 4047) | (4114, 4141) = -2.3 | 5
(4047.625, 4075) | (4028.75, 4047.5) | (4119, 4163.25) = -3.1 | 4.79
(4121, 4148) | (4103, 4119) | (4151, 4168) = -1.4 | 5.21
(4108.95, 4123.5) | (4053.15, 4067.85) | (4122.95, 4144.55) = 1.3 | 5.55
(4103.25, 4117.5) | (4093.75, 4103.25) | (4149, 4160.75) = -1.6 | 4.48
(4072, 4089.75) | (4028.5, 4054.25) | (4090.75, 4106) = -3.3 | 4.65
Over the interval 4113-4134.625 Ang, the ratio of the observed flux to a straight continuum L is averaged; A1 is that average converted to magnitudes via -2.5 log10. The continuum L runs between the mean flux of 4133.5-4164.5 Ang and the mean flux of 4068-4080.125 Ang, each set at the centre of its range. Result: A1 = 0.017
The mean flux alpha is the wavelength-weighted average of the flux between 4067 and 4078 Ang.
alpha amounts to 5.44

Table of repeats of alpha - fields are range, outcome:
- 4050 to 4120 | 5.19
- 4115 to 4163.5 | 5.44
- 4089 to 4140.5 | 5.12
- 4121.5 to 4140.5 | 5.49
